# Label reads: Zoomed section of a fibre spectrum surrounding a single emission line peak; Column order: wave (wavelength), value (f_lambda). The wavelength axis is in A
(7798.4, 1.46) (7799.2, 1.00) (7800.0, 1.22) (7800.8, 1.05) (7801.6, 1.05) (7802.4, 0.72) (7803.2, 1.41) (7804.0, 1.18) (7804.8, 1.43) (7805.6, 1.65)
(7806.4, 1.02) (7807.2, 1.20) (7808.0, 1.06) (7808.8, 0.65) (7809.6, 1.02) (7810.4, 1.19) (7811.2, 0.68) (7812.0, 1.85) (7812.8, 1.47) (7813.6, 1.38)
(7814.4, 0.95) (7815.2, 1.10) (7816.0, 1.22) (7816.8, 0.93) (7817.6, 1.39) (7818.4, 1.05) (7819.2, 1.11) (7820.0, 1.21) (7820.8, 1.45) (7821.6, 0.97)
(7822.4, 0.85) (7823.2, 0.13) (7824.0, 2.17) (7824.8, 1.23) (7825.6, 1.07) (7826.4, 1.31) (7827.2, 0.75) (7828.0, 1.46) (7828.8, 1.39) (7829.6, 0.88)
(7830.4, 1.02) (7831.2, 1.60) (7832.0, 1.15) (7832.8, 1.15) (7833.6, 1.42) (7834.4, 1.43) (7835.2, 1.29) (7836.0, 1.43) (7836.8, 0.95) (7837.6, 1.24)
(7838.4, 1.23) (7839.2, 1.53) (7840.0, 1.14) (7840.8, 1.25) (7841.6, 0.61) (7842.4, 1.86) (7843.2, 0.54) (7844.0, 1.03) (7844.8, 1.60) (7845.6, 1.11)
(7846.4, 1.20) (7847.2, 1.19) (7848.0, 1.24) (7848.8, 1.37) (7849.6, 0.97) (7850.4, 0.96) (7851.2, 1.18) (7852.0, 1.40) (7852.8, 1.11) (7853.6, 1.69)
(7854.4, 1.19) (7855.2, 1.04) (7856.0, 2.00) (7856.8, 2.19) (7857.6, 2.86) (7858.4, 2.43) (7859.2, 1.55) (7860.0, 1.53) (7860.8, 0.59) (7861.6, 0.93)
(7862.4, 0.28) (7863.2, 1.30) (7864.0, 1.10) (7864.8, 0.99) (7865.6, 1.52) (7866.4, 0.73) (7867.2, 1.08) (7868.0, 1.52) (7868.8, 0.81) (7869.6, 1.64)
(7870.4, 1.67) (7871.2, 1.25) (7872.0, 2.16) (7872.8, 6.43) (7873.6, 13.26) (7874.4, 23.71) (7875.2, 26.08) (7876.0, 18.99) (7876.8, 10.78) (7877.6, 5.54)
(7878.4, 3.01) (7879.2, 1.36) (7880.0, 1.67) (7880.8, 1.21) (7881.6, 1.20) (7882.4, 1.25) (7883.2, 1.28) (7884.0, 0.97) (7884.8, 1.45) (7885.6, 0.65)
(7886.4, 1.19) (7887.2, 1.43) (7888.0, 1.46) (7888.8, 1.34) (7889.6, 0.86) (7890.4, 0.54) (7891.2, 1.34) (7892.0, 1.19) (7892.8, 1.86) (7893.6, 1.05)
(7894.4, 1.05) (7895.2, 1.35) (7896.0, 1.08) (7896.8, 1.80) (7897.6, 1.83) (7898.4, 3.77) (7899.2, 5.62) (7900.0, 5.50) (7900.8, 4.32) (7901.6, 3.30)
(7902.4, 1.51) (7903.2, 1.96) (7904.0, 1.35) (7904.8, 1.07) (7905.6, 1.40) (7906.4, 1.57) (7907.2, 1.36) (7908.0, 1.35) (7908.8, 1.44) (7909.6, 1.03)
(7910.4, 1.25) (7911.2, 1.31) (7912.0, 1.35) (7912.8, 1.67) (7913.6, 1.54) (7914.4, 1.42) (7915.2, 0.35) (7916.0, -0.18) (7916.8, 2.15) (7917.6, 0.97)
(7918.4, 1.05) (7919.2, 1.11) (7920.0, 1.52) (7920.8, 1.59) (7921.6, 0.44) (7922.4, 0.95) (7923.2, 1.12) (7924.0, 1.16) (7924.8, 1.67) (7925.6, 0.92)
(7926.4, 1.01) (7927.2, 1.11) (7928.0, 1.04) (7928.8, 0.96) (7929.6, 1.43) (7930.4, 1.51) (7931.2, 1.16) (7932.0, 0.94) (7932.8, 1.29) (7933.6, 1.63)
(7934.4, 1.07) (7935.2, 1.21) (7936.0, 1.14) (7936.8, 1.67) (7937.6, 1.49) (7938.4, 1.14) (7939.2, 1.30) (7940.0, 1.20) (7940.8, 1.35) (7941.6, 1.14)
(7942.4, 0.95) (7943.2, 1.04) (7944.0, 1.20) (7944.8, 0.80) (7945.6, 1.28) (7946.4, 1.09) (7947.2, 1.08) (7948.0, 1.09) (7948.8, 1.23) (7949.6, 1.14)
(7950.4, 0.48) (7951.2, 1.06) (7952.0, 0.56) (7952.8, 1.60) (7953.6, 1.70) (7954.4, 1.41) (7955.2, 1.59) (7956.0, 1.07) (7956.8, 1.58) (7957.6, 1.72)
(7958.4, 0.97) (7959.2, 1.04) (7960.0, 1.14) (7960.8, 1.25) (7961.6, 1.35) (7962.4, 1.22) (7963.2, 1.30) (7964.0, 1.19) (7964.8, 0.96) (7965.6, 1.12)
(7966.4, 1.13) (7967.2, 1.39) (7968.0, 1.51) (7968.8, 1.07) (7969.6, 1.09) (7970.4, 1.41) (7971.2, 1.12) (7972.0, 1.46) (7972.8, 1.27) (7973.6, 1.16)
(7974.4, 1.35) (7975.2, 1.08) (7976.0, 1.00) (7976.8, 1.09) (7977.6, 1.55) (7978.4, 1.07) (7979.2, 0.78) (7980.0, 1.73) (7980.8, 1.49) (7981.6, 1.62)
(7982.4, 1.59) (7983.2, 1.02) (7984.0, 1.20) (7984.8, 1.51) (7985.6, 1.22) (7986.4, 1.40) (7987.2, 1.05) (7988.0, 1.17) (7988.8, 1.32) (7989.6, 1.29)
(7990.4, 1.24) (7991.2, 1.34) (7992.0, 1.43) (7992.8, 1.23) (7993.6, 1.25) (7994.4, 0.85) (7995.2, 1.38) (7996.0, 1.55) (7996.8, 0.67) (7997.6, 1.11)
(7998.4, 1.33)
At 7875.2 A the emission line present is H-alpha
